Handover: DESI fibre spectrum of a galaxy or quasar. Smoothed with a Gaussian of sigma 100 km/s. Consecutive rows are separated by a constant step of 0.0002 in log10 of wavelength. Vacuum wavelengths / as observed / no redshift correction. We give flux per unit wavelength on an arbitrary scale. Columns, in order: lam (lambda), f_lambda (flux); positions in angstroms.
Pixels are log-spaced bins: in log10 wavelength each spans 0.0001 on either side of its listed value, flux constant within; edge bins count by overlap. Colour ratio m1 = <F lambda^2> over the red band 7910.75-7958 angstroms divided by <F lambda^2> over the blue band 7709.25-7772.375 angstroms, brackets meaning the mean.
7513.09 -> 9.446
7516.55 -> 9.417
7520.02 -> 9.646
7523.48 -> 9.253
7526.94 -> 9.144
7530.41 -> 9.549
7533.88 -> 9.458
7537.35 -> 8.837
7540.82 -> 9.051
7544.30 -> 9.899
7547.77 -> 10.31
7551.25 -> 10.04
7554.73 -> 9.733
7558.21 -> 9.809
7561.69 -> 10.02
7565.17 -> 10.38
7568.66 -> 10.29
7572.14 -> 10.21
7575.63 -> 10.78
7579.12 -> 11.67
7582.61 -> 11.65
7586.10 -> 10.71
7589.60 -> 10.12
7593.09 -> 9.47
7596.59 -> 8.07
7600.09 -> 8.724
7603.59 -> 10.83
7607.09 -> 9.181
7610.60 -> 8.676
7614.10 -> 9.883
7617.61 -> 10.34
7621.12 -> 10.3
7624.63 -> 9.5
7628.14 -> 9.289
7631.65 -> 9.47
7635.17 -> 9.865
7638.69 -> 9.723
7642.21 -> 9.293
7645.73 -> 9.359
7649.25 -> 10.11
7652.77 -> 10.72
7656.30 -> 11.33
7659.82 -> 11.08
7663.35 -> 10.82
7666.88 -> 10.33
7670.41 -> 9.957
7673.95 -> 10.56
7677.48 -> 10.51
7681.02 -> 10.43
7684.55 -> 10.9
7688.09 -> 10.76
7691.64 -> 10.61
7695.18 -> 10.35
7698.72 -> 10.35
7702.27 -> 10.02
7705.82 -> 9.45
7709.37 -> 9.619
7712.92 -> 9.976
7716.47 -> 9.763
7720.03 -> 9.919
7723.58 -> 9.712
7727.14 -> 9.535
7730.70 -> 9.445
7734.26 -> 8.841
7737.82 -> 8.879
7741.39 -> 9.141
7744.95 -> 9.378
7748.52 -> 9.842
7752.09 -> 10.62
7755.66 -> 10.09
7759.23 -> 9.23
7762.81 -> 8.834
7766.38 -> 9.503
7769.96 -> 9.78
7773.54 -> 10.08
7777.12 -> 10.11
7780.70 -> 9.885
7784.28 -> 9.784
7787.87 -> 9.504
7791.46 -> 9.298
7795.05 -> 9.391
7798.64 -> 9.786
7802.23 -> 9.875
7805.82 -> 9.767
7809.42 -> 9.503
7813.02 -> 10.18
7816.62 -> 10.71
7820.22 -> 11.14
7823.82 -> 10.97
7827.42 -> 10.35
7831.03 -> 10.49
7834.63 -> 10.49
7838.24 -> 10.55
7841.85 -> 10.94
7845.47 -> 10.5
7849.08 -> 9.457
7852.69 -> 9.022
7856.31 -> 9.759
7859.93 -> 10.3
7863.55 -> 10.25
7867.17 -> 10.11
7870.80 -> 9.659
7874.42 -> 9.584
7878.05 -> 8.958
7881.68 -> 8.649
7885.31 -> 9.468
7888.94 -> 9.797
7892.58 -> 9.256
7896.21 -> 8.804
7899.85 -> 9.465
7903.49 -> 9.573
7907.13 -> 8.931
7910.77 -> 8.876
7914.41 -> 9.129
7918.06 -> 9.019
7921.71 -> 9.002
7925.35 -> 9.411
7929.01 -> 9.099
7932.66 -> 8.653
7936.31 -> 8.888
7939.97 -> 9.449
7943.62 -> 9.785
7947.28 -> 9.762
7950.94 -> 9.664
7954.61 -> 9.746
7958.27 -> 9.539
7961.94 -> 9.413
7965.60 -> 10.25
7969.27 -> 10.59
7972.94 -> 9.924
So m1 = 1.02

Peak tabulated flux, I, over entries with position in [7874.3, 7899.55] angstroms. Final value 9.797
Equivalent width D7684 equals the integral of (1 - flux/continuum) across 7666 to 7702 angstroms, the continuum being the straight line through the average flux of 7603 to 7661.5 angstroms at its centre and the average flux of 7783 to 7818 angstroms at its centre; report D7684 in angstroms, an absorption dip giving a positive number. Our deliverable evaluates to -2.14 angstroms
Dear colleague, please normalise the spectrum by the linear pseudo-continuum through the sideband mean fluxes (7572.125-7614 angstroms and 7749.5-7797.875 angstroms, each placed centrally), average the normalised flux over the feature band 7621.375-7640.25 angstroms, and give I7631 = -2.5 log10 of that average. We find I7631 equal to 0.03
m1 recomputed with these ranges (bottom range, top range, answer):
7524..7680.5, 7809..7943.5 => 1.04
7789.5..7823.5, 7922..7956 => 0.97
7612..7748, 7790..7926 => 1.02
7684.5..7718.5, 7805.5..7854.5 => 1.05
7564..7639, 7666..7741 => 1.03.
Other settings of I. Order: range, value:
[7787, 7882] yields 11.14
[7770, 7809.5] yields 10.11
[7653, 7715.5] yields 11.33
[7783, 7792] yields 9.784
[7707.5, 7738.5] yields 9.976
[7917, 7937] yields 9.411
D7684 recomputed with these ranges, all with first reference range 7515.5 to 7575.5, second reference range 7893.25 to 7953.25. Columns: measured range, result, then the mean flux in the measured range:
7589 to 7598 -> 0.5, 9.15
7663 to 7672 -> -0.7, 10.3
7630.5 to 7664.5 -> -2.0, 10.2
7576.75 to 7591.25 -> -2.0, 11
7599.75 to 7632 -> -0.1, 9.67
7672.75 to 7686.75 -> -1.5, 10.6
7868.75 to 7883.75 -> 0.1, 9.23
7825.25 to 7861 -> -3.3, 10.2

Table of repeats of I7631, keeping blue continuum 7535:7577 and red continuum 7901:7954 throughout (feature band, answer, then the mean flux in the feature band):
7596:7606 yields 0.06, 9.34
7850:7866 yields -0.05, 9.83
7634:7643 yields 0.02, 9.64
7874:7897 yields 0.01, 9.21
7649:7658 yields -0.11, 10.8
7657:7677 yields -0.09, 10.6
